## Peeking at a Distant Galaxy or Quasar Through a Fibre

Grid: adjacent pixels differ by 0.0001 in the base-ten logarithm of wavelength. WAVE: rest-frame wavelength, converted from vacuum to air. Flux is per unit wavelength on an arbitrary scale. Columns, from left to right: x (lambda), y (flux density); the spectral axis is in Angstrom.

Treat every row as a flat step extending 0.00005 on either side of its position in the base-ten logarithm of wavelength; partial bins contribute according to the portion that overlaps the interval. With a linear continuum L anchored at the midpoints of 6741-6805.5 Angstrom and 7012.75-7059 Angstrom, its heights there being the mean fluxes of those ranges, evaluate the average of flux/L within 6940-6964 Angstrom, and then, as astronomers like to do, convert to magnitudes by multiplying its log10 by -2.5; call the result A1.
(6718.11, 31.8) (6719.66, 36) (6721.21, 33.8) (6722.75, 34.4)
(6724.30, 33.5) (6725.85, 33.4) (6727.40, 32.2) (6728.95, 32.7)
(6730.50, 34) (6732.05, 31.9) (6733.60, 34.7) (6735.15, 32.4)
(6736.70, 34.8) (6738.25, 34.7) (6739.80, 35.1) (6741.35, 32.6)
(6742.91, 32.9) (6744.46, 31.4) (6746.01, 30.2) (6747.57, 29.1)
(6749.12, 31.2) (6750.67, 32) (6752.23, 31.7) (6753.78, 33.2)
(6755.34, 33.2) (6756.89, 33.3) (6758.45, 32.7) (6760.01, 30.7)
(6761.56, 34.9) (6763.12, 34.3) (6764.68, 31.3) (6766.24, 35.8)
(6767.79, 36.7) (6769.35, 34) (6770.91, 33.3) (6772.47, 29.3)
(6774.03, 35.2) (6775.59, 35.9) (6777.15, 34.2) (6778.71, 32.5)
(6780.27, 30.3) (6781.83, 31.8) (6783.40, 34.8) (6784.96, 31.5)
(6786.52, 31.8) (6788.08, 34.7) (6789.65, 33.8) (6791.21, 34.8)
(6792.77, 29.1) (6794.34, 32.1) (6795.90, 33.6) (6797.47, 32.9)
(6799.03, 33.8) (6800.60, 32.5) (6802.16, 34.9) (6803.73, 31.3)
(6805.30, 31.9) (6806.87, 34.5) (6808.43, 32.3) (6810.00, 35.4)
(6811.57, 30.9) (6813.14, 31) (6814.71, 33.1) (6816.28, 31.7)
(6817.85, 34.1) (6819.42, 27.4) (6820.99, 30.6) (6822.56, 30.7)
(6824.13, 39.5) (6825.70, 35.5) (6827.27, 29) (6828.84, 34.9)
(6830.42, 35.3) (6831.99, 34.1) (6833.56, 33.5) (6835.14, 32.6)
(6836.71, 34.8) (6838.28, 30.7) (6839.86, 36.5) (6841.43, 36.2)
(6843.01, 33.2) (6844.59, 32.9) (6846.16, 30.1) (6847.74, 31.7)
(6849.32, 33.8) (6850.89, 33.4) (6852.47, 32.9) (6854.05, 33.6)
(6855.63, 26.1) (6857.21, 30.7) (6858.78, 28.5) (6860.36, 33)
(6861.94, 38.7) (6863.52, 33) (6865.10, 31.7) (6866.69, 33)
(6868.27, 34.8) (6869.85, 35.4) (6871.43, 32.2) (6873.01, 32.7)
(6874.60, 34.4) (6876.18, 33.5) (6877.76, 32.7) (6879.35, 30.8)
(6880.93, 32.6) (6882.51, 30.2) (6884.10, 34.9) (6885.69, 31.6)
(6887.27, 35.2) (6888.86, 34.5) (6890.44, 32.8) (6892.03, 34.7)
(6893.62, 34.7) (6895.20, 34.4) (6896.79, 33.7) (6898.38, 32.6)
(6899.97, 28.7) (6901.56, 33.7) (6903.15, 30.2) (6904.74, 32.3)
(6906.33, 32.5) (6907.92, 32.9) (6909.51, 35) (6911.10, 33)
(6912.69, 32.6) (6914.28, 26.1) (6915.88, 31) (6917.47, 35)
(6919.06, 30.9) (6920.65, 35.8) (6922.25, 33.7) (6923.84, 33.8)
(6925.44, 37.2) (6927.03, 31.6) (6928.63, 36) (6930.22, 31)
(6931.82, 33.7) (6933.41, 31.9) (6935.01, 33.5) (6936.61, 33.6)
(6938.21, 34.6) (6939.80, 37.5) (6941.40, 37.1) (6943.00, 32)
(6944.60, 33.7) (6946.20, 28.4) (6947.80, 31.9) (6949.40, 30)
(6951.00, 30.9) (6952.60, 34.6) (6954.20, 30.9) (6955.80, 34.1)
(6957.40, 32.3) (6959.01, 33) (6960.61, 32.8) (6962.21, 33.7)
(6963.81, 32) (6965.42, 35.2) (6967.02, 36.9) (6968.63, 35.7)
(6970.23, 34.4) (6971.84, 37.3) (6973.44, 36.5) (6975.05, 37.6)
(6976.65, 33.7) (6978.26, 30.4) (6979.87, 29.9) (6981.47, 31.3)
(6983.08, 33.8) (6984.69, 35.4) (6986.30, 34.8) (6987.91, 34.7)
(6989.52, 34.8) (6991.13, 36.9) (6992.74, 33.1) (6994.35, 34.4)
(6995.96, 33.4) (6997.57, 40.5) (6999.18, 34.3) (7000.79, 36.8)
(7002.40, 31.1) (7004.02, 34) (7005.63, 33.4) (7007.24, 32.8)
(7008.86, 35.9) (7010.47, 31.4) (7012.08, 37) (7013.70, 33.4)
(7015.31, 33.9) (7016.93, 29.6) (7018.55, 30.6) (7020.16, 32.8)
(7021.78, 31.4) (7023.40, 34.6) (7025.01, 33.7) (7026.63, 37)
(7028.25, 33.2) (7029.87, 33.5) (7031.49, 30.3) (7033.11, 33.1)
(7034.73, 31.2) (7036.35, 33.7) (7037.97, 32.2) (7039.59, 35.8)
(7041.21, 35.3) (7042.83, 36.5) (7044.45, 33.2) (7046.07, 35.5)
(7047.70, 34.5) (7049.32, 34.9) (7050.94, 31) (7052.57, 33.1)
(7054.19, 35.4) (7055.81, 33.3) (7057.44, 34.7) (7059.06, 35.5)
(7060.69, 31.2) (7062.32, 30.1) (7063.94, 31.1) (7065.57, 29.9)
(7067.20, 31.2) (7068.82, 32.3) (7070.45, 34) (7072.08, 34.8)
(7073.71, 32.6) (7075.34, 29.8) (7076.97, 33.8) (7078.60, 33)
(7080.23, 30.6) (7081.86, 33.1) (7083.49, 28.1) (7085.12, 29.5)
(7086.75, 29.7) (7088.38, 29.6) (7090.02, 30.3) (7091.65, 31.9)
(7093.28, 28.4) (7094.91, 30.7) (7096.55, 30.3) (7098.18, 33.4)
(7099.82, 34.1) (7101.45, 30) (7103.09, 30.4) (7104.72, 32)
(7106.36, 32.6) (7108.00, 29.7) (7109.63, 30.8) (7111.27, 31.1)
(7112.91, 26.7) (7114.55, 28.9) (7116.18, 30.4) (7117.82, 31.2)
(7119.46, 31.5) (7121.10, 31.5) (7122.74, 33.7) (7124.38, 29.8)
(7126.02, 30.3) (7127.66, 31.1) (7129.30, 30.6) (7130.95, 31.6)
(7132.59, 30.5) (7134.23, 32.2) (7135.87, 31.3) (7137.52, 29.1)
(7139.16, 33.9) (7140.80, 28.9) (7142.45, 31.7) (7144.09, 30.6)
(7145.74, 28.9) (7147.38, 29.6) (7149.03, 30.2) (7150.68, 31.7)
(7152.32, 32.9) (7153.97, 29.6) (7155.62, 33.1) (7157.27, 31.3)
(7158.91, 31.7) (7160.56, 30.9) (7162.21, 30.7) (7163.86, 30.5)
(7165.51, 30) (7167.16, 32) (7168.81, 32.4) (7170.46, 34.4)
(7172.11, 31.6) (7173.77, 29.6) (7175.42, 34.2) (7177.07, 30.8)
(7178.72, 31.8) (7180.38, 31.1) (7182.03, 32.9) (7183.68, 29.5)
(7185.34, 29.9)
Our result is 0.022 mag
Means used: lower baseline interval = 32.8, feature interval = 32.6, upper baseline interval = 33.5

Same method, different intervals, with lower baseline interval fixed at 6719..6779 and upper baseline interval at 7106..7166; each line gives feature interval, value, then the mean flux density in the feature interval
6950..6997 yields -0.07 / 34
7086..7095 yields 0.04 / 30.1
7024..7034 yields -0.07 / 33.5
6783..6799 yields 0.00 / 32.9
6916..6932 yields -0.05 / 33.8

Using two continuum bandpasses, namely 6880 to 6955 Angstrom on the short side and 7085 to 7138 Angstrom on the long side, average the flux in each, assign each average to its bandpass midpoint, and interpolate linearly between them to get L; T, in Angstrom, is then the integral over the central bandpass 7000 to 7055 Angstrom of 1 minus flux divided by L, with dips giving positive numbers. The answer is -3.2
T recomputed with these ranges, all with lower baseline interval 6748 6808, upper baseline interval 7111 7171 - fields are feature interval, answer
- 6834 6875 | -0.4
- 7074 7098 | 0.4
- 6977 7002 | -1.9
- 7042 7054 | -1.0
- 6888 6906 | -0.3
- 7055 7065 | -0.4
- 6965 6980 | -1.4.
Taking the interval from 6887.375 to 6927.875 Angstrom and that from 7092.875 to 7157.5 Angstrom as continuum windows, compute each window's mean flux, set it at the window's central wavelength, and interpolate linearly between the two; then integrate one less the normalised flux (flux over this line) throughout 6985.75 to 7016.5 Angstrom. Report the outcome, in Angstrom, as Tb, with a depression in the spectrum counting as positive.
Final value -2.3 Angstrom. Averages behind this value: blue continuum 33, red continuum 30.9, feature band 34.5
